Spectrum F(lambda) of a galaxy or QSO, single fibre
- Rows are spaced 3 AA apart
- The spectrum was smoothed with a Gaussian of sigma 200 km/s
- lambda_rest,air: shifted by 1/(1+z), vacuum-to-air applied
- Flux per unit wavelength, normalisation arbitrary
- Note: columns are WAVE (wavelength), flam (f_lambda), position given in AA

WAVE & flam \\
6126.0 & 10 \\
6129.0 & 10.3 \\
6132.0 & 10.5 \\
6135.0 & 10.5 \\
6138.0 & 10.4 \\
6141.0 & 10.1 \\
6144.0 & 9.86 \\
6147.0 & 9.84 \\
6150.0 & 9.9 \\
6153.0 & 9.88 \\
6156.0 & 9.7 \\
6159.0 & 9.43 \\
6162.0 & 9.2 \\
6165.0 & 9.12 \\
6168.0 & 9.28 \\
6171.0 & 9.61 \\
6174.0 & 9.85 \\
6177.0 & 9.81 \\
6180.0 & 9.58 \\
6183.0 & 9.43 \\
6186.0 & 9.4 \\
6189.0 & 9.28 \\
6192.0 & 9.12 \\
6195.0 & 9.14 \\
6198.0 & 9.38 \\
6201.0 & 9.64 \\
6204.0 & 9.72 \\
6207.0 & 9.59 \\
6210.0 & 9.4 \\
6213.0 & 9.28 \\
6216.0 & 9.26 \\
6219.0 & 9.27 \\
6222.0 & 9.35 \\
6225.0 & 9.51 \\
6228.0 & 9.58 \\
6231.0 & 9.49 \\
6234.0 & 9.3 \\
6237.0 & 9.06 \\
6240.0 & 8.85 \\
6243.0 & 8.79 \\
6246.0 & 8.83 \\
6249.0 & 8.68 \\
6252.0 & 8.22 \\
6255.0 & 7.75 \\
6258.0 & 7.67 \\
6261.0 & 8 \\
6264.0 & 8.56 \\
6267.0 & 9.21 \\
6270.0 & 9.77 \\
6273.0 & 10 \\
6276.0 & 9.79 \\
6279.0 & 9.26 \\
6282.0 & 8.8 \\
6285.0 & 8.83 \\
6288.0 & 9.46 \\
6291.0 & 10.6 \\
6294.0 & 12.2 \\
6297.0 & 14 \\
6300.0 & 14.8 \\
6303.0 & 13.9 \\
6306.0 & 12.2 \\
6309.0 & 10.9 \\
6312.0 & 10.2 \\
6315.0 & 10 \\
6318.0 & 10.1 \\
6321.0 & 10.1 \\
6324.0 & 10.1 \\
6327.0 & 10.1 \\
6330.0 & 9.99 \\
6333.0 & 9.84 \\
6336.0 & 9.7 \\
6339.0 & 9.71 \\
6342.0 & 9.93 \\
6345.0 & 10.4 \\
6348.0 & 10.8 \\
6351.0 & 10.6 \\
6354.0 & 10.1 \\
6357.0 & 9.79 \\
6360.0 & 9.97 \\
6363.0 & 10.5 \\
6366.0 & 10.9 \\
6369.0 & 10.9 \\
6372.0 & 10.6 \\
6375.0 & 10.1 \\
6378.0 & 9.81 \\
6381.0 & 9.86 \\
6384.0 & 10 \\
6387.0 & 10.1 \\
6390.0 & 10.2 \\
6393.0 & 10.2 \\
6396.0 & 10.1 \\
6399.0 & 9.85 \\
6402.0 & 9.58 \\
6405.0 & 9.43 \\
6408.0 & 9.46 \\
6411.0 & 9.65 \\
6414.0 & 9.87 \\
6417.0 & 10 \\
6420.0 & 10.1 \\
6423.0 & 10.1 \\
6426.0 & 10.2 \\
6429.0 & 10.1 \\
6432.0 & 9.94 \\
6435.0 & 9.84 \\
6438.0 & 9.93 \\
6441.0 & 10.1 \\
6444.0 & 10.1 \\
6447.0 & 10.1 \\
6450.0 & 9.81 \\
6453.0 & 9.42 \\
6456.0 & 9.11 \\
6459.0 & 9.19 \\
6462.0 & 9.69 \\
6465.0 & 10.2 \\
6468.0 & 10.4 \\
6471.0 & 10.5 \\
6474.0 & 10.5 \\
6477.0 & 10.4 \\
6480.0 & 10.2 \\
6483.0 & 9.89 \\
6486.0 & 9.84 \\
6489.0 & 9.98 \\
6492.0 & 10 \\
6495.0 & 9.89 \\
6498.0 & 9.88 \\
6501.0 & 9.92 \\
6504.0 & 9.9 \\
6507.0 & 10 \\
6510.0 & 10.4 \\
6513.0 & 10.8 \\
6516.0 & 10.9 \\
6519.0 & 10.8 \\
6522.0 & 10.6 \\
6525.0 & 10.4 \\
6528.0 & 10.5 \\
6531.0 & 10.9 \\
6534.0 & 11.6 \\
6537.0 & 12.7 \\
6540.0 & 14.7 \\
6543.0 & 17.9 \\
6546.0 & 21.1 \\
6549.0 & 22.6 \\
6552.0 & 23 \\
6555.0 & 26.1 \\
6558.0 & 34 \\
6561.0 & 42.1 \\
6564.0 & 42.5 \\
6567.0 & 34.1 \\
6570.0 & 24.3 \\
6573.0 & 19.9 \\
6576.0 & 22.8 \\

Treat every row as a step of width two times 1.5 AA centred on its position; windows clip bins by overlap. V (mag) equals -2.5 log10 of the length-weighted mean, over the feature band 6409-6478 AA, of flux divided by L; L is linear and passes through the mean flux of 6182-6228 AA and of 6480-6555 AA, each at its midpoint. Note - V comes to 0.19 mag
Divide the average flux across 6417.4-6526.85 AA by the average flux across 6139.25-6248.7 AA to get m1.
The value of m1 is 1.07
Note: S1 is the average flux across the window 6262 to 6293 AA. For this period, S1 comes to 9.45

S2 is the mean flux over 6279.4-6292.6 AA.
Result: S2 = 9.43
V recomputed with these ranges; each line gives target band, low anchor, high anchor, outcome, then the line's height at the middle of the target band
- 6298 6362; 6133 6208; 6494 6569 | 0.22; 13.1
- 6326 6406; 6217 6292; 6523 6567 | 0.34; 13.9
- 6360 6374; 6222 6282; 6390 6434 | -0.10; 9.64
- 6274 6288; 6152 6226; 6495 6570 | 0.26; 11.7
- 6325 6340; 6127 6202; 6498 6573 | 0.34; 13.6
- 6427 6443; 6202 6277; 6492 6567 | 0.40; 14.4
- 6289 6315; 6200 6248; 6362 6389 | -0.23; 9.81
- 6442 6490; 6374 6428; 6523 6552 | 0.23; 12.4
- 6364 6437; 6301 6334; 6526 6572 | 0.44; 15.2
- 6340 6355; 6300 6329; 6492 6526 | 0.06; 10.9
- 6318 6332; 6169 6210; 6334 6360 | 0.00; 10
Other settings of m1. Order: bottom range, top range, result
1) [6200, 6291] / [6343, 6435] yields 1.11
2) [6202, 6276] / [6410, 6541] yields 1.13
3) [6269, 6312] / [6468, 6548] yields 1.03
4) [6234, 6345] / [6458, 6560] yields 1.32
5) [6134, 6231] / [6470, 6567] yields 1.62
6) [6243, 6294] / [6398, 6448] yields 1.09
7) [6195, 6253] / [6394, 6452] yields 1.07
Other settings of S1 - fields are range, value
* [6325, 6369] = 10.2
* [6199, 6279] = 9.1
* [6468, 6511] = 10.1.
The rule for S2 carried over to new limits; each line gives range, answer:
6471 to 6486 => 10.2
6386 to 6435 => 9.93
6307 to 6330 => 10.2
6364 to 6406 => 10.1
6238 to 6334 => 9.98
